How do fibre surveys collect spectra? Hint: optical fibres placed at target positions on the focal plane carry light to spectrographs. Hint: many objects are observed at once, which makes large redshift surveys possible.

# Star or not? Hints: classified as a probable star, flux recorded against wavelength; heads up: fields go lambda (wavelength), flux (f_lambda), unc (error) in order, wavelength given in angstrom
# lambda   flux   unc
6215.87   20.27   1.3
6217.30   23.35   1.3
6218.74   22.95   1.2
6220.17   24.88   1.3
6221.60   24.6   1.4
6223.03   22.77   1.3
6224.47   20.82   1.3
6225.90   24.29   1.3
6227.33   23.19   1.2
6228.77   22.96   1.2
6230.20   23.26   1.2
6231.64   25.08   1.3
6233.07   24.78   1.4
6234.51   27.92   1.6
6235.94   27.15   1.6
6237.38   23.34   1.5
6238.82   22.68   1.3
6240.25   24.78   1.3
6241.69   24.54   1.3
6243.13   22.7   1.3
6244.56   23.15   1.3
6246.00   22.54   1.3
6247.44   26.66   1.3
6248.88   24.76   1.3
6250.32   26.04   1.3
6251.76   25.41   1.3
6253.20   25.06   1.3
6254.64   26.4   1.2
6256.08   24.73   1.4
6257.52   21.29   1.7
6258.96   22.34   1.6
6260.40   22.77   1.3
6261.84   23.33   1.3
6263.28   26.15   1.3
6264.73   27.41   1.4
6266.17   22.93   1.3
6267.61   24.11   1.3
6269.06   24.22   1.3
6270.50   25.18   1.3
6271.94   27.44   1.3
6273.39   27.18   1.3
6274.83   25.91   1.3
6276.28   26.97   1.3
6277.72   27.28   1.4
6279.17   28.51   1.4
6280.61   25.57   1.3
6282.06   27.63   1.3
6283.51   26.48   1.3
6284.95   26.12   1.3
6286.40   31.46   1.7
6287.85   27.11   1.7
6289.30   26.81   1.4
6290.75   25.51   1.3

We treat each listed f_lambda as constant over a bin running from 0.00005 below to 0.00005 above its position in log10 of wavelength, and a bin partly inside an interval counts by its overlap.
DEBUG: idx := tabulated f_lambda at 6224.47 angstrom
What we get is 20.82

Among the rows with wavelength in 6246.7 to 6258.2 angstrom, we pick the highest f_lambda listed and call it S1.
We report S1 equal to 26.66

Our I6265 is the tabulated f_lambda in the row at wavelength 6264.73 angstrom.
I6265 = 27.41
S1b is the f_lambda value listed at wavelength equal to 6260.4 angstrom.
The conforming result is 22.77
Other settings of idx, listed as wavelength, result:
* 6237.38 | 23.34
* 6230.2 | 23.26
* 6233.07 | 24.78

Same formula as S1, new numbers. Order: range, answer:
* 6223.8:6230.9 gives 24.29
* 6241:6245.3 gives 24.54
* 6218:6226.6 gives 24.88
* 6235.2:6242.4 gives 27.15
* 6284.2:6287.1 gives 31.46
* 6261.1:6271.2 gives 27.41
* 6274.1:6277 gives 26.97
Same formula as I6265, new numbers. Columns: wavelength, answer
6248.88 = 24.76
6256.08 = 24.73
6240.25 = 24.78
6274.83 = 25.91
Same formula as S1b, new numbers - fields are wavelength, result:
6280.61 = 25.57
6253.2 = 25.06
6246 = 22.54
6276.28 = 26.97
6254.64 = 26.4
